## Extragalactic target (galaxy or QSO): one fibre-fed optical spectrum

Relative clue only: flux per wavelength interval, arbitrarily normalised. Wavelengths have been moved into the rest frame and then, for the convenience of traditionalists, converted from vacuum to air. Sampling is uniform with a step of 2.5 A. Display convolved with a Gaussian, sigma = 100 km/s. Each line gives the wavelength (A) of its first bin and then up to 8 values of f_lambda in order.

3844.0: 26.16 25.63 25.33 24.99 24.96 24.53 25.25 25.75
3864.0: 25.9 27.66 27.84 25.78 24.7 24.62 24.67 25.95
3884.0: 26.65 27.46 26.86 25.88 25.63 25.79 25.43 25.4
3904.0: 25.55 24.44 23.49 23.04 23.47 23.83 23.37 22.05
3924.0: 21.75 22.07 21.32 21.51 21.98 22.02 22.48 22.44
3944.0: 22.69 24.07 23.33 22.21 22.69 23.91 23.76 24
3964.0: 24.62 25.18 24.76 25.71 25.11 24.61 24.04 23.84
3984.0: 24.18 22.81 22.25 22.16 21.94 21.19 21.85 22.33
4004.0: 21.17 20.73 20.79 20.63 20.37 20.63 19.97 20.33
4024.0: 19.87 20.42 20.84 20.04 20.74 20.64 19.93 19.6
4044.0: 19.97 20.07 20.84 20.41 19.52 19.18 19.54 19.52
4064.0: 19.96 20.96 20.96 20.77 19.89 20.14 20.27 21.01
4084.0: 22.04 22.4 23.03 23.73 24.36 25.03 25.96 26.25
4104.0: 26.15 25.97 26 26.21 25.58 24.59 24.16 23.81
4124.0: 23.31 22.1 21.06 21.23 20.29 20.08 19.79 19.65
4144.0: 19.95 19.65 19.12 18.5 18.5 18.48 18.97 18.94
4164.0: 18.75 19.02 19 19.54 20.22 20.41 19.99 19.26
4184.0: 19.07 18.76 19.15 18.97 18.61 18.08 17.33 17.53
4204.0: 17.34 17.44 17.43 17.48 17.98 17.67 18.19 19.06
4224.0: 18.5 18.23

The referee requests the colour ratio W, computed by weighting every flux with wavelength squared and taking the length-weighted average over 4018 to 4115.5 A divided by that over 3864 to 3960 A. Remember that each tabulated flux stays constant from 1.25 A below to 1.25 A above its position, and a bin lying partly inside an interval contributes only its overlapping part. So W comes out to 0.97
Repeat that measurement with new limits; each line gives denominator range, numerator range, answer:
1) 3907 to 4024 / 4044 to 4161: 1.02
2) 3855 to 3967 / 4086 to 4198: 0.99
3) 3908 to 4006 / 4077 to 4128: 1.12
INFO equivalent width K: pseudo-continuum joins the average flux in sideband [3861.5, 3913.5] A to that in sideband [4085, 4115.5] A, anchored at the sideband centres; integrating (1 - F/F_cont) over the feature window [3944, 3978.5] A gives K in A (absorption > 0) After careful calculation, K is 1.8 A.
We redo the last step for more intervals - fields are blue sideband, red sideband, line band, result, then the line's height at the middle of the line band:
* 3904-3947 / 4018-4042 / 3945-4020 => -5.0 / 21.4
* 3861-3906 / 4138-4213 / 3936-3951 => 1.0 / 24.5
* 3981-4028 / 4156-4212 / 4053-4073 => 0.5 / 20.5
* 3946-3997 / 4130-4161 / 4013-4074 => 4.8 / 21.9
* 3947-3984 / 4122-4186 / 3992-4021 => 2.7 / 23.2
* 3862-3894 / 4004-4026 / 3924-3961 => 1.3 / 23.5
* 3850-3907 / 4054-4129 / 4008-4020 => 1.7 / 23.9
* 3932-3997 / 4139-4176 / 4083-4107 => -4.6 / 20.6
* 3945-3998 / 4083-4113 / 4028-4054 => 4.3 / 24.3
